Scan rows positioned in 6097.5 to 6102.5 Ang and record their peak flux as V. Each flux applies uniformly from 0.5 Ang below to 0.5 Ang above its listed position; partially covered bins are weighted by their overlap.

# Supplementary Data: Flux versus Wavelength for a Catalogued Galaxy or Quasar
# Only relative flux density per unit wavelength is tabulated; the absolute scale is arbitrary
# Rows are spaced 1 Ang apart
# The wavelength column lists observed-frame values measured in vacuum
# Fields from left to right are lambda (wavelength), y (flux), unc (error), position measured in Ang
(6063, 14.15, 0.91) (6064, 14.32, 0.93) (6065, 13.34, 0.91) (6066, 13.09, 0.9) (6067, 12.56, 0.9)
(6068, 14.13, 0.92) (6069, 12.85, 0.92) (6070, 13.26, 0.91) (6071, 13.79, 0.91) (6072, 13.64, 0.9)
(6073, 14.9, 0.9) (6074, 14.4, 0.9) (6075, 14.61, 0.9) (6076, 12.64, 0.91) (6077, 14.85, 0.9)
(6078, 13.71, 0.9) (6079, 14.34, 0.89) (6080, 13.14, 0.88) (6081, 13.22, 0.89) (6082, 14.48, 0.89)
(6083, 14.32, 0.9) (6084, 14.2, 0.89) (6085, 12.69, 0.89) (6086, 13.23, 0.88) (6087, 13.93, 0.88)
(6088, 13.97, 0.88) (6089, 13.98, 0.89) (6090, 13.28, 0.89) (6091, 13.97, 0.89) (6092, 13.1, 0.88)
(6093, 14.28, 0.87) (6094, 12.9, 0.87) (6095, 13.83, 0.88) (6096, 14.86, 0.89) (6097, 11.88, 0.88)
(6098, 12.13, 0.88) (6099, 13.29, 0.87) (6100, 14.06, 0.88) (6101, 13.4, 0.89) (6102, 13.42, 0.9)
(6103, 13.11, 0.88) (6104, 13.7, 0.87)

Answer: 14.06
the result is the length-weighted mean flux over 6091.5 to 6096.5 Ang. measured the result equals 13.8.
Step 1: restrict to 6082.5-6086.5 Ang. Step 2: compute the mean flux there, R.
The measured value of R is 13.6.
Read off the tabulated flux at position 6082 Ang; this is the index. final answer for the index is 14.48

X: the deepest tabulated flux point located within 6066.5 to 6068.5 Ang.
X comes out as 12.56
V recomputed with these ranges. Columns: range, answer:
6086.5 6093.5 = 14.28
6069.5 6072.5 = 13.79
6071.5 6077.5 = 14.9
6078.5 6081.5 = 14.34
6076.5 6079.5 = 14.85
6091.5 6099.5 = 14.86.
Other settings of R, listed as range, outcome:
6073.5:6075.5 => 14.5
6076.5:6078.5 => 14.3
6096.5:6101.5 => 13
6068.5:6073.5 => 13.7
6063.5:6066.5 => 13.6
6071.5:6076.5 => 14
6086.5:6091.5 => 13.8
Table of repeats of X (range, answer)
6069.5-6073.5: 13.26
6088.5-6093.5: 13.1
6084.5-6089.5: 12.69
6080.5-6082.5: 13.22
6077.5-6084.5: 13.14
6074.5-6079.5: 12.64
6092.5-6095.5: 12.9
